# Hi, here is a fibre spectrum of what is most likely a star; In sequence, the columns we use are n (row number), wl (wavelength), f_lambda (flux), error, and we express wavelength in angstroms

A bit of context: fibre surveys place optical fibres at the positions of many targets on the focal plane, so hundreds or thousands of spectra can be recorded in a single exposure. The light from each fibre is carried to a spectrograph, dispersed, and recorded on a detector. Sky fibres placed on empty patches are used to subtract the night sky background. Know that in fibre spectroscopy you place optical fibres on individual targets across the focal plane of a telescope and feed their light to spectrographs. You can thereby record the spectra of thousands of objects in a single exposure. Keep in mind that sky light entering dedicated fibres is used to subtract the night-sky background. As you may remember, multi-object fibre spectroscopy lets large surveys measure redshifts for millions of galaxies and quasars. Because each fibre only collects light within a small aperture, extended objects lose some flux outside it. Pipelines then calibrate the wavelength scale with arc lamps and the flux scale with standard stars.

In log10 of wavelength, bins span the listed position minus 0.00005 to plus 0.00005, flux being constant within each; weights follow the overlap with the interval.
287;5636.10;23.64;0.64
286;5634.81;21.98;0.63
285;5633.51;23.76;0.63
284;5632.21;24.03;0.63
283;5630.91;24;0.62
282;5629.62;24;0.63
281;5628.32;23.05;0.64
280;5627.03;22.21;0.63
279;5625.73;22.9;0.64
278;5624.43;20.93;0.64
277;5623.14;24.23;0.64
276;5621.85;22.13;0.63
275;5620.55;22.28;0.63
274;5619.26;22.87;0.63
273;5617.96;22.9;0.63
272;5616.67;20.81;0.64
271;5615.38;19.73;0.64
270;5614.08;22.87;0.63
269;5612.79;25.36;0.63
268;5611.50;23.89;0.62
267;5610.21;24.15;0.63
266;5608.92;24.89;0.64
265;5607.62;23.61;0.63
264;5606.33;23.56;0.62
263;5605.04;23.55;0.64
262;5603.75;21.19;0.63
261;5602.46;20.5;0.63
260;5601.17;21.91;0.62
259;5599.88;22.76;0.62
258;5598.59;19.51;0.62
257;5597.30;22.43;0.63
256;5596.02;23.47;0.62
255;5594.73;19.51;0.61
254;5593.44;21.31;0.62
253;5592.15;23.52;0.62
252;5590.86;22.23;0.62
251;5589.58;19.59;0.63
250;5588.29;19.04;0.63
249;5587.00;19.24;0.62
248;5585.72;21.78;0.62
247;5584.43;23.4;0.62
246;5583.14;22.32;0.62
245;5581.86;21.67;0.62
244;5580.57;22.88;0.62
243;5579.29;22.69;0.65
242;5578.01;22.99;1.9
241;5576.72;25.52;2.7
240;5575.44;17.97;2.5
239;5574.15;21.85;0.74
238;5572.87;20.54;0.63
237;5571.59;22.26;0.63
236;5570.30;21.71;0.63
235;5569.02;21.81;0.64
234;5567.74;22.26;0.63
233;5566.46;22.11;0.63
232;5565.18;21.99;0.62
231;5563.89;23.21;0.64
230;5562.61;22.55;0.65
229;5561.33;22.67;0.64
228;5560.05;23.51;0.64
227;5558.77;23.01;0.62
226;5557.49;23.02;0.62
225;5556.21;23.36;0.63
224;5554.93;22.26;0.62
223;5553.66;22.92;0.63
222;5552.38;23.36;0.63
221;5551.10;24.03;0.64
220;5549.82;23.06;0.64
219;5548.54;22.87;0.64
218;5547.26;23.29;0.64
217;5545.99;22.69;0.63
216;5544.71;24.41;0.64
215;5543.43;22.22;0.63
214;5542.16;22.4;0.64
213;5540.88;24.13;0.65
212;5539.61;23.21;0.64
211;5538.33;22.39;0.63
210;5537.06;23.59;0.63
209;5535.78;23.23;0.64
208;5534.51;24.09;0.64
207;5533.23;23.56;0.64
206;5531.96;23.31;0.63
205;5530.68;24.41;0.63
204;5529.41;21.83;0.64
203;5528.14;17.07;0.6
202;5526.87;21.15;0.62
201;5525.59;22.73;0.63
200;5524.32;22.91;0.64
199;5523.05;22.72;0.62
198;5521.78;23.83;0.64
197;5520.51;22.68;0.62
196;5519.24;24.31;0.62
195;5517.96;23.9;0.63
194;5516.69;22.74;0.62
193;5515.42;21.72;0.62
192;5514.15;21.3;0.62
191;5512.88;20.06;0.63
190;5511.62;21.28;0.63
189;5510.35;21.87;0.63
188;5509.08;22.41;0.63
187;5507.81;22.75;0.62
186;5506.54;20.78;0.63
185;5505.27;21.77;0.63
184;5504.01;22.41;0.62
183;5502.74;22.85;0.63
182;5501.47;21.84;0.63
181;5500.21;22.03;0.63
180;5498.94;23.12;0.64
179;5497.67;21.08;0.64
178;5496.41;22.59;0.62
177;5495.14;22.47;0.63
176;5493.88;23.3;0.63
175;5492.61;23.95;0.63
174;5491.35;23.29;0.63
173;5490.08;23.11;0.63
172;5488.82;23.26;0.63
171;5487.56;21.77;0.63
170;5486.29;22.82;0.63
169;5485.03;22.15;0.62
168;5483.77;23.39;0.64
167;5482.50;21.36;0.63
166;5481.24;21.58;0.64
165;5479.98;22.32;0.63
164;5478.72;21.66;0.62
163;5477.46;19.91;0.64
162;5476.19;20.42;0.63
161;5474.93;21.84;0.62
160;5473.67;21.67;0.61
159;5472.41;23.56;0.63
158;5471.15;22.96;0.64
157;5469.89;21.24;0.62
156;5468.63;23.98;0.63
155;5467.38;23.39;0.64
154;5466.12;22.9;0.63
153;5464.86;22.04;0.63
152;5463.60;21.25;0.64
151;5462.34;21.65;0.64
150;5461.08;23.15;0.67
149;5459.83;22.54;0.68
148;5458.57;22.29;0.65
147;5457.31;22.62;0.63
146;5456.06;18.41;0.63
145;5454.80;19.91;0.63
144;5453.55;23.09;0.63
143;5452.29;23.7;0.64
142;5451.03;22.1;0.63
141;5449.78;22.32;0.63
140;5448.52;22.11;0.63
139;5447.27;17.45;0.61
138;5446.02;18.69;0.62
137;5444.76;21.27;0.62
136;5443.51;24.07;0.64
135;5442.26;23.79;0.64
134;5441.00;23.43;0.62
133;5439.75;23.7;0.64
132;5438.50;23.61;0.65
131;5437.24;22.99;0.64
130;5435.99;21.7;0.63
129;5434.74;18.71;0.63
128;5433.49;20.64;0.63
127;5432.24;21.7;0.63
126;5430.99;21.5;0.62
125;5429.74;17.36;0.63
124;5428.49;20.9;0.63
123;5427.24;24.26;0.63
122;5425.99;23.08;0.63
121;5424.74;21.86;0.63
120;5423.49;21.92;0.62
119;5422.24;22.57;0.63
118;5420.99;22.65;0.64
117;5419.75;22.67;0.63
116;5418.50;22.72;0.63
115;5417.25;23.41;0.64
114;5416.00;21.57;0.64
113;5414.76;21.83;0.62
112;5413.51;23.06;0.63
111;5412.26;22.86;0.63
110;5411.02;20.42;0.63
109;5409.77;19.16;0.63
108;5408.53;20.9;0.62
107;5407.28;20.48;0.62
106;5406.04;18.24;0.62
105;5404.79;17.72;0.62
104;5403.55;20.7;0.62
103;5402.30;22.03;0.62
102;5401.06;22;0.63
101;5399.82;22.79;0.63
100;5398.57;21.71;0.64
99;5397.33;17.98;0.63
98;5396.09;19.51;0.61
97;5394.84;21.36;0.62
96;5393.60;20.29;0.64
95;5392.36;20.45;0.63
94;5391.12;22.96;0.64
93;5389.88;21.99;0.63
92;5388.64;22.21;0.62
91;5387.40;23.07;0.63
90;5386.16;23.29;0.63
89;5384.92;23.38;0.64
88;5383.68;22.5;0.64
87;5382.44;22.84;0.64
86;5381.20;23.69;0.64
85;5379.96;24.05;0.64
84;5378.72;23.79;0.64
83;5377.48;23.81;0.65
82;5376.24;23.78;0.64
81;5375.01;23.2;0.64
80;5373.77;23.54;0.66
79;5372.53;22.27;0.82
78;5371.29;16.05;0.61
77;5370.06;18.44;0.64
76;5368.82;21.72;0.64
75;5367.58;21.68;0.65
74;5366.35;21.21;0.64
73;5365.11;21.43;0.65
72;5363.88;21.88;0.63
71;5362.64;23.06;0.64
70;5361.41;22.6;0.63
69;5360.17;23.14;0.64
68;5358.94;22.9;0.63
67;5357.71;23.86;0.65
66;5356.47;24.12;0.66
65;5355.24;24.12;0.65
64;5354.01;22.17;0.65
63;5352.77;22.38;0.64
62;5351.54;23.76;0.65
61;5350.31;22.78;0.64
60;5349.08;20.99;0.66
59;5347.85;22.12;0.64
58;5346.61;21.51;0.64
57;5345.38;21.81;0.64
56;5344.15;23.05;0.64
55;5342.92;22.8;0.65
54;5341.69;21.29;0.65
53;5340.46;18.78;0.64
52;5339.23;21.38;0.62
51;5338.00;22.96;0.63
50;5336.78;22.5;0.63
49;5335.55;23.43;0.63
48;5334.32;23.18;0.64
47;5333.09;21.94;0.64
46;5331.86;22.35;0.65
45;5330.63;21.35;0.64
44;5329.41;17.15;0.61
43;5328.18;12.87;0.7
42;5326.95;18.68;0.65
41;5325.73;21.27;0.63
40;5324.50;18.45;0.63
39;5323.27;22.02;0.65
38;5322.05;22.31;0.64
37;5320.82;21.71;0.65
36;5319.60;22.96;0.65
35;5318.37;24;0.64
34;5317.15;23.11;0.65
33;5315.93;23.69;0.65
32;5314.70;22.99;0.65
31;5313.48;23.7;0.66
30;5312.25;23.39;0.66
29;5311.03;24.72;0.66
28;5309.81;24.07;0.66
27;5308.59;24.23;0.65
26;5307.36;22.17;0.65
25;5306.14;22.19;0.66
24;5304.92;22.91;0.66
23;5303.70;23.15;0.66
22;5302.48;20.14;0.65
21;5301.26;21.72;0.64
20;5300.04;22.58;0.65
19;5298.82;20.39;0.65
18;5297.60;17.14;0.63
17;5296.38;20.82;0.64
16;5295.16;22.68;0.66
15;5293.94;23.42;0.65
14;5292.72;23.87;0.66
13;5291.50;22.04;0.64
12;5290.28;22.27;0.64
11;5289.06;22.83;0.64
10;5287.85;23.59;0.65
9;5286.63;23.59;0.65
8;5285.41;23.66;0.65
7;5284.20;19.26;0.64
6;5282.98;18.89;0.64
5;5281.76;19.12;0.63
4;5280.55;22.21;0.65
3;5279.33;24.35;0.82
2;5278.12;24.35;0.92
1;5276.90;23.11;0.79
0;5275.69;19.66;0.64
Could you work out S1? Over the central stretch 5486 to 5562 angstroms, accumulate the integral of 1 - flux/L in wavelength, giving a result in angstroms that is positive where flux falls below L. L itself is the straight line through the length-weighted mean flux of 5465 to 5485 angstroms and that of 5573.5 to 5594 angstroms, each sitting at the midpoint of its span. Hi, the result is -2.5 angstroms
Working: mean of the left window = 22.1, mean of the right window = 21.7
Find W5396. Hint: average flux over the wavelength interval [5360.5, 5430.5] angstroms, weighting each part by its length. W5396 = 21.7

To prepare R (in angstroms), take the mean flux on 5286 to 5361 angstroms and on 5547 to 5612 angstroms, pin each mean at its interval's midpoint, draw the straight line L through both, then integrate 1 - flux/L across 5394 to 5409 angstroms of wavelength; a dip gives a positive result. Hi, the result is 1.2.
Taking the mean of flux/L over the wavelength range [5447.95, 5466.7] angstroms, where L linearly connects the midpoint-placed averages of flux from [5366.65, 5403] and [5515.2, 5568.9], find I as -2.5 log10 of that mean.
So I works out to 0.02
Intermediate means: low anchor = 21.9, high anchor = 22.9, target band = 22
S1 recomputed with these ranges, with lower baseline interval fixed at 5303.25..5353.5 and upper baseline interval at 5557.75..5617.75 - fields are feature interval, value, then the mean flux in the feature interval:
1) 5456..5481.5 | 0.0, 22.1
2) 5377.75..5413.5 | 0.8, 21.6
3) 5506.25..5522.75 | -0.1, 22.3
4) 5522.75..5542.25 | -0.5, 22.7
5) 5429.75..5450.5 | 0.4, 21.6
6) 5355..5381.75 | -0.5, 22.4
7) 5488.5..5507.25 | -0.3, 22.5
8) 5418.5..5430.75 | 0.1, 21.9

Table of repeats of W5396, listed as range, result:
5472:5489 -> 21.9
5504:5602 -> 22.3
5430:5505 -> 22.1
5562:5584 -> 22.1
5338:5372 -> 21.9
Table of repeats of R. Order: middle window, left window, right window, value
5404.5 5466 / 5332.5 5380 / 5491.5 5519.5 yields 1.69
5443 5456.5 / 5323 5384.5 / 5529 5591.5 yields 0.59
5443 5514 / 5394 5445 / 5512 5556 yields 0.55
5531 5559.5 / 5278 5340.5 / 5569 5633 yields -1.29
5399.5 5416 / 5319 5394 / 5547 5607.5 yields 0.80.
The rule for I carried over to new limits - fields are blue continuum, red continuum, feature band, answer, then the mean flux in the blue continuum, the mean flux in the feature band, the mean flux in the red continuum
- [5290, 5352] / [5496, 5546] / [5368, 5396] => 0.00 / 21.9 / 22.2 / 22.5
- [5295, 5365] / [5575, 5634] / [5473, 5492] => 0.01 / 22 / 22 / 22.4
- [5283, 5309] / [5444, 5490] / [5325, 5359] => 0.02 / 22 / 21.7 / 21.9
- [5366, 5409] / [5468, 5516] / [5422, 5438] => 0.02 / 21.6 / 21.5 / 22.2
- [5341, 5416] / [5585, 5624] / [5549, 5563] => -0.05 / 21.9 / 23.1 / 22.2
